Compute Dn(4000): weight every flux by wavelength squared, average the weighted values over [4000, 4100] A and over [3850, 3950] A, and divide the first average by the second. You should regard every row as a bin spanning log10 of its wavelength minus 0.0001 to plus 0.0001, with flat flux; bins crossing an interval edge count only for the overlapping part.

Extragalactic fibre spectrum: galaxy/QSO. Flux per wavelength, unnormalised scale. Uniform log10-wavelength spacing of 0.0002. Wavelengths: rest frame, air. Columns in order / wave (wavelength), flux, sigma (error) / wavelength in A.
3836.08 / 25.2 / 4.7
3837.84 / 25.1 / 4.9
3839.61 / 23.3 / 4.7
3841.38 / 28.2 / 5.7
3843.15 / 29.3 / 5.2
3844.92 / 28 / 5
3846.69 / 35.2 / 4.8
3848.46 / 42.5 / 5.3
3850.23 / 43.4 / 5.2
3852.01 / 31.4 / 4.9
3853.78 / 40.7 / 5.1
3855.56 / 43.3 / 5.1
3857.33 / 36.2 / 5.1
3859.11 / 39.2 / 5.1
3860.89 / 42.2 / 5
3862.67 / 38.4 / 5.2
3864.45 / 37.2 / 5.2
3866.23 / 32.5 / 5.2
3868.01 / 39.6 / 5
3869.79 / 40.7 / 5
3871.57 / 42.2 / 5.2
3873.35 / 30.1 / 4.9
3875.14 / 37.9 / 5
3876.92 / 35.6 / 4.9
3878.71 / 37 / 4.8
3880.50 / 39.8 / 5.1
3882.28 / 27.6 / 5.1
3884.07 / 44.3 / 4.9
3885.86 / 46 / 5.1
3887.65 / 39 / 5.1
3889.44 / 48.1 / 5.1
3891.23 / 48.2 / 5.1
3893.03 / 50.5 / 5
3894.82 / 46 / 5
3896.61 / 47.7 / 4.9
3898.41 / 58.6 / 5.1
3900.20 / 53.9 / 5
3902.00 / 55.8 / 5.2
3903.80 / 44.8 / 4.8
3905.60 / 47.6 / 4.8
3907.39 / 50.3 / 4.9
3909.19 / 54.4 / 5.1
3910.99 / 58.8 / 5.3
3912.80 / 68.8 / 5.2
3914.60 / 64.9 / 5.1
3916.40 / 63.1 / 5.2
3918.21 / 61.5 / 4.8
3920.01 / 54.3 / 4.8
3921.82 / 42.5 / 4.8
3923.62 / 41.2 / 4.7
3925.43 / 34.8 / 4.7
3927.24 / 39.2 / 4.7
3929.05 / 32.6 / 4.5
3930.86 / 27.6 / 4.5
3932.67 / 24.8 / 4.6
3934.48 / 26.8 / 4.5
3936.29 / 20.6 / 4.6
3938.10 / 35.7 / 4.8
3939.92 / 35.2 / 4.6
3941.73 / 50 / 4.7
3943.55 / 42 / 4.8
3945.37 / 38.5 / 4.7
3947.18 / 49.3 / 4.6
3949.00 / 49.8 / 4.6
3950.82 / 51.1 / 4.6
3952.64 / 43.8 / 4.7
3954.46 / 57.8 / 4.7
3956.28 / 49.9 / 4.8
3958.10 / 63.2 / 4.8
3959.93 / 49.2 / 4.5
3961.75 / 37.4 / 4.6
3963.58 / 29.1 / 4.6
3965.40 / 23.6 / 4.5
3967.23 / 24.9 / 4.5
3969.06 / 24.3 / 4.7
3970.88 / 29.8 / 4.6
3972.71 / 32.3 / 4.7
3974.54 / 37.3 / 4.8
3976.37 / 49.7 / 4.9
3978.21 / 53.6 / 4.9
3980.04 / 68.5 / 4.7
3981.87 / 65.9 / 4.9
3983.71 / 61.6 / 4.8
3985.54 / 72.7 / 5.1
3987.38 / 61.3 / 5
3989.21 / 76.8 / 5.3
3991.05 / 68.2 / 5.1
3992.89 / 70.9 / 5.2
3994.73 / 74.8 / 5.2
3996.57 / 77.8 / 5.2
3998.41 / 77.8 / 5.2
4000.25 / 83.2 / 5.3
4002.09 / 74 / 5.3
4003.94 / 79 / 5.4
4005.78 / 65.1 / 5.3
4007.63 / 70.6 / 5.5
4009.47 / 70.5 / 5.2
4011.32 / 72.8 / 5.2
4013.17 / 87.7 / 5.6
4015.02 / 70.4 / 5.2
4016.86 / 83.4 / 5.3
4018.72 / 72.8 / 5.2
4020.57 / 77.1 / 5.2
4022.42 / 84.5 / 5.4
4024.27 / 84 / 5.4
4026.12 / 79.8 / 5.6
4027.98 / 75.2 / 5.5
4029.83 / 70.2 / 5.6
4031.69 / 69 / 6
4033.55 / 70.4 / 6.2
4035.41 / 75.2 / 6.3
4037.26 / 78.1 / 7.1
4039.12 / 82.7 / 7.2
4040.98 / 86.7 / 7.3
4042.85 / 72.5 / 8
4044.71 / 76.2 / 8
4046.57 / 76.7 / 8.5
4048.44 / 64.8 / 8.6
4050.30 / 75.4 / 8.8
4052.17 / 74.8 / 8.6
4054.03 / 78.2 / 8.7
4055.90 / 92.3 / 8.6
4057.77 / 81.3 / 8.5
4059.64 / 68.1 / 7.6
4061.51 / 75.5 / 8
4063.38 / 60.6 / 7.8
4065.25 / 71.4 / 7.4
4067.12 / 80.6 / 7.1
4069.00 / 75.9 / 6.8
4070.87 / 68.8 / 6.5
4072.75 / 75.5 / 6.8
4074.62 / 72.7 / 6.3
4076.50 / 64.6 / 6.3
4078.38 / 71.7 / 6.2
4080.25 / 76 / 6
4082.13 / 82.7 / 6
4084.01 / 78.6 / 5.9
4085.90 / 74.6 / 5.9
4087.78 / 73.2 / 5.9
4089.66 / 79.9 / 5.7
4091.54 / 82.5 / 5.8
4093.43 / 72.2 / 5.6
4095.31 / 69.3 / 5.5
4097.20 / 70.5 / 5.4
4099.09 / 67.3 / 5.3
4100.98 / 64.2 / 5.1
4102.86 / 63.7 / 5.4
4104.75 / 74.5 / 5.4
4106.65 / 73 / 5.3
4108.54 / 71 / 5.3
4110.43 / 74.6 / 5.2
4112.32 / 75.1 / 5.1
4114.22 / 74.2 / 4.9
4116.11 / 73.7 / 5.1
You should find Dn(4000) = 1.9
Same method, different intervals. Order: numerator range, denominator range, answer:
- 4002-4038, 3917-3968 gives 1.93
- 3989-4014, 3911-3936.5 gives 1.76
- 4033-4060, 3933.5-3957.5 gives 1.90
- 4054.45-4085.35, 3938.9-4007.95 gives 1.44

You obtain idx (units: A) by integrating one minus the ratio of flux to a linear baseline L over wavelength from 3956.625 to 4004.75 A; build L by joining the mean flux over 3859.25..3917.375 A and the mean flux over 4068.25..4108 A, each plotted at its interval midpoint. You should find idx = 2.1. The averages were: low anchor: 45.9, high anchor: 72.9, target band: 56.3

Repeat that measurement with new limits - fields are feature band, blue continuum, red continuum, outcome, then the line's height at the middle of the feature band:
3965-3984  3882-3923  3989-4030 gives 7.12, 68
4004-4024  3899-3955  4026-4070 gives -2.62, 67.1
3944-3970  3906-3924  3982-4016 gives 8.91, 64.6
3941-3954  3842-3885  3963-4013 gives 1.43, 52.5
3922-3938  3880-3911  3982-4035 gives 6.87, 55.8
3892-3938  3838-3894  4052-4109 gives -1.08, 46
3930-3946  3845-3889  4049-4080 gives 5.59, 51.2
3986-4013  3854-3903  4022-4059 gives -2.02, 68.3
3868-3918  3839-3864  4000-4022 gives -1.00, 46.3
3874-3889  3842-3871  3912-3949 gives 0.27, 39.3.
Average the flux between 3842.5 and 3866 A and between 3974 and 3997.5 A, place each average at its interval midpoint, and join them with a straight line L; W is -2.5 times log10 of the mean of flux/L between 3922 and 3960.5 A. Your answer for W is 0.336 mag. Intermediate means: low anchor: 37.4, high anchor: 65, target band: 41.1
